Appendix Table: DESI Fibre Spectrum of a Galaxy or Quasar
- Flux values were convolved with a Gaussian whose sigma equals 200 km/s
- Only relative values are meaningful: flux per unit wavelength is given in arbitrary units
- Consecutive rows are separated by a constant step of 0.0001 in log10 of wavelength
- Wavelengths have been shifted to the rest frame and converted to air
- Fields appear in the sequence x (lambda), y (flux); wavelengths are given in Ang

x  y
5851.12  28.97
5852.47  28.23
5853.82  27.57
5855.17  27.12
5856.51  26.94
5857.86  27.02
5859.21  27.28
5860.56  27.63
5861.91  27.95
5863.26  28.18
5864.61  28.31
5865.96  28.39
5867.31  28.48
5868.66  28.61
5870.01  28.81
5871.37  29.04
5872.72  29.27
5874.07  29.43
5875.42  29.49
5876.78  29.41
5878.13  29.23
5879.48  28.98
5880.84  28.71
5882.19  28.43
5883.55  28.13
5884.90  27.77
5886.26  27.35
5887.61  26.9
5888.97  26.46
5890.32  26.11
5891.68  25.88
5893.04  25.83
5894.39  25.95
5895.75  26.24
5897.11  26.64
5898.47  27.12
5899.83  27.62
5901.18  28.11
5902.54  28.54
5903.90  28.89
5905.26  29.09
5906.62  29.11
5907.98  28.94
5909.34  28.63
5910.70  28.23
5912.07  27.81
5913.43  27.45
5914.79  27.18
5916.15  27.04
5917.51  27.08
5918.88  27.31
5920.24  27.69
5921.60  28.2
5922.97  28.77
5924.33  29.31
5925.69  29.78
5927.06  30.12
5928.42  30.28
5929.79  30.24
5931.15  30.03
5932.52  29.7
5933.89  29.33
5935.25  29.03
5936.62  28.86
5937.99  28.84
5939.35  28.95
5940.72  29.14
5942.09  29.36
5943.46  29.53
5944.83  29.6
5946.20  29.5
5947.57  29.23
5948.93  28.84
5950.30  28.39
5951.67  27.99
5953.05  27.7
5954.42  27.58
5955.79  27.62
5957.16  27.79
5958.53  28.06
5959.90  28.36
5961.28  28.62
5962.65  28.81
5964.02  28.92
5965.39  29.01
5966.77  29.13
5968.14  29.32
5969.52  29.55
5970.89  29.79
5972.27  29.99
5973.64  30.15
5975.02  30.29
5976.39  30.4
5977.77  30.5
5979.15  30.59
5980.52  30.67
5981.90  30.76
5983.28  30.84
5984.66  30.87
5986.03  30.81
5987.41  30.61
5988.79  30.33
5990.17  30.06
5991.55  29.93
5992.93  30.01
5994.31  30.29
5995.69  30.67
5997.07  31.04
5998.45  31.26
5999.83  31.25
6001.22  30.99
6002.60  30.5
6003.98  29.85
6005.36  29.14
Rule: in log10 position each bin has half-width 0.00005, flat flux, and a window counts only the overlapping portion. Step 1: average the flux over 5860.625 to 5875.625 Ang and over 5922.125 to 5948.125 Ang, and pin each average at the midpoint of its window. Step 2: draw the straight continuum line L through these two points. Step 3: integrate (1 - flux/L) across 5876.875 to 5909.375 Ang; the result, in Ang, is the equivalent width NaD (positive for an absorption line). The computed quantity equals 1.4 Ang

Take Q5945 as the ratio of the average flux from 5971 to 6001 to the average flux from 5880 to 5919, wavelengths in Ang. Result 1.1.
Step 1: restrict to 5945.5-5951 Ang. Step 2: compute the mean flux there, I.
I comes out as 29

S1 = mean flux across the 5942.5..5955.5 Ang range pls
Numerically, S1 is 28.7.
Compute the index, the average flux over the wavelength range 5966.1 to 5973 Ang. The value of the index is 29.6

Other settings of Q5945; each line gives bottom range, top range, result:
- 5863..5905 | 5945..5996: 1.06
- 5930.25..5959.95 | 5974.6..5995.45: 1.06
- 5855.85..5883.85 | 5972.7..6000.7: 1.07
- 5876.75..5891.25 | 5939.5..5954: 1.04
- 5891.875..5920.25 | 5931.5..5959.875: 1.04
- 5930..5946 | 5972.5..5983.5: 1.04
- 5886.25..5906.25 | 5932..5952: 1.07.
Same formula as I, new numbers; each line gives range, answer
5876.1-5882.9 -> 28.9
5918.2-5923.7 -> 28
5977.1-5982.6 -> 30.6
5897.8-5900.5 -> 27.4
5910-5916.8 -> 27.5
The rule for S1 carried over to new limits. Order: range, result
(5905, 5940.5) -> 28.7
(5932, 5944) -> 29.2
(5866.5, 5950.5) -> 28.4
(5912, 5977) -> 28.9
